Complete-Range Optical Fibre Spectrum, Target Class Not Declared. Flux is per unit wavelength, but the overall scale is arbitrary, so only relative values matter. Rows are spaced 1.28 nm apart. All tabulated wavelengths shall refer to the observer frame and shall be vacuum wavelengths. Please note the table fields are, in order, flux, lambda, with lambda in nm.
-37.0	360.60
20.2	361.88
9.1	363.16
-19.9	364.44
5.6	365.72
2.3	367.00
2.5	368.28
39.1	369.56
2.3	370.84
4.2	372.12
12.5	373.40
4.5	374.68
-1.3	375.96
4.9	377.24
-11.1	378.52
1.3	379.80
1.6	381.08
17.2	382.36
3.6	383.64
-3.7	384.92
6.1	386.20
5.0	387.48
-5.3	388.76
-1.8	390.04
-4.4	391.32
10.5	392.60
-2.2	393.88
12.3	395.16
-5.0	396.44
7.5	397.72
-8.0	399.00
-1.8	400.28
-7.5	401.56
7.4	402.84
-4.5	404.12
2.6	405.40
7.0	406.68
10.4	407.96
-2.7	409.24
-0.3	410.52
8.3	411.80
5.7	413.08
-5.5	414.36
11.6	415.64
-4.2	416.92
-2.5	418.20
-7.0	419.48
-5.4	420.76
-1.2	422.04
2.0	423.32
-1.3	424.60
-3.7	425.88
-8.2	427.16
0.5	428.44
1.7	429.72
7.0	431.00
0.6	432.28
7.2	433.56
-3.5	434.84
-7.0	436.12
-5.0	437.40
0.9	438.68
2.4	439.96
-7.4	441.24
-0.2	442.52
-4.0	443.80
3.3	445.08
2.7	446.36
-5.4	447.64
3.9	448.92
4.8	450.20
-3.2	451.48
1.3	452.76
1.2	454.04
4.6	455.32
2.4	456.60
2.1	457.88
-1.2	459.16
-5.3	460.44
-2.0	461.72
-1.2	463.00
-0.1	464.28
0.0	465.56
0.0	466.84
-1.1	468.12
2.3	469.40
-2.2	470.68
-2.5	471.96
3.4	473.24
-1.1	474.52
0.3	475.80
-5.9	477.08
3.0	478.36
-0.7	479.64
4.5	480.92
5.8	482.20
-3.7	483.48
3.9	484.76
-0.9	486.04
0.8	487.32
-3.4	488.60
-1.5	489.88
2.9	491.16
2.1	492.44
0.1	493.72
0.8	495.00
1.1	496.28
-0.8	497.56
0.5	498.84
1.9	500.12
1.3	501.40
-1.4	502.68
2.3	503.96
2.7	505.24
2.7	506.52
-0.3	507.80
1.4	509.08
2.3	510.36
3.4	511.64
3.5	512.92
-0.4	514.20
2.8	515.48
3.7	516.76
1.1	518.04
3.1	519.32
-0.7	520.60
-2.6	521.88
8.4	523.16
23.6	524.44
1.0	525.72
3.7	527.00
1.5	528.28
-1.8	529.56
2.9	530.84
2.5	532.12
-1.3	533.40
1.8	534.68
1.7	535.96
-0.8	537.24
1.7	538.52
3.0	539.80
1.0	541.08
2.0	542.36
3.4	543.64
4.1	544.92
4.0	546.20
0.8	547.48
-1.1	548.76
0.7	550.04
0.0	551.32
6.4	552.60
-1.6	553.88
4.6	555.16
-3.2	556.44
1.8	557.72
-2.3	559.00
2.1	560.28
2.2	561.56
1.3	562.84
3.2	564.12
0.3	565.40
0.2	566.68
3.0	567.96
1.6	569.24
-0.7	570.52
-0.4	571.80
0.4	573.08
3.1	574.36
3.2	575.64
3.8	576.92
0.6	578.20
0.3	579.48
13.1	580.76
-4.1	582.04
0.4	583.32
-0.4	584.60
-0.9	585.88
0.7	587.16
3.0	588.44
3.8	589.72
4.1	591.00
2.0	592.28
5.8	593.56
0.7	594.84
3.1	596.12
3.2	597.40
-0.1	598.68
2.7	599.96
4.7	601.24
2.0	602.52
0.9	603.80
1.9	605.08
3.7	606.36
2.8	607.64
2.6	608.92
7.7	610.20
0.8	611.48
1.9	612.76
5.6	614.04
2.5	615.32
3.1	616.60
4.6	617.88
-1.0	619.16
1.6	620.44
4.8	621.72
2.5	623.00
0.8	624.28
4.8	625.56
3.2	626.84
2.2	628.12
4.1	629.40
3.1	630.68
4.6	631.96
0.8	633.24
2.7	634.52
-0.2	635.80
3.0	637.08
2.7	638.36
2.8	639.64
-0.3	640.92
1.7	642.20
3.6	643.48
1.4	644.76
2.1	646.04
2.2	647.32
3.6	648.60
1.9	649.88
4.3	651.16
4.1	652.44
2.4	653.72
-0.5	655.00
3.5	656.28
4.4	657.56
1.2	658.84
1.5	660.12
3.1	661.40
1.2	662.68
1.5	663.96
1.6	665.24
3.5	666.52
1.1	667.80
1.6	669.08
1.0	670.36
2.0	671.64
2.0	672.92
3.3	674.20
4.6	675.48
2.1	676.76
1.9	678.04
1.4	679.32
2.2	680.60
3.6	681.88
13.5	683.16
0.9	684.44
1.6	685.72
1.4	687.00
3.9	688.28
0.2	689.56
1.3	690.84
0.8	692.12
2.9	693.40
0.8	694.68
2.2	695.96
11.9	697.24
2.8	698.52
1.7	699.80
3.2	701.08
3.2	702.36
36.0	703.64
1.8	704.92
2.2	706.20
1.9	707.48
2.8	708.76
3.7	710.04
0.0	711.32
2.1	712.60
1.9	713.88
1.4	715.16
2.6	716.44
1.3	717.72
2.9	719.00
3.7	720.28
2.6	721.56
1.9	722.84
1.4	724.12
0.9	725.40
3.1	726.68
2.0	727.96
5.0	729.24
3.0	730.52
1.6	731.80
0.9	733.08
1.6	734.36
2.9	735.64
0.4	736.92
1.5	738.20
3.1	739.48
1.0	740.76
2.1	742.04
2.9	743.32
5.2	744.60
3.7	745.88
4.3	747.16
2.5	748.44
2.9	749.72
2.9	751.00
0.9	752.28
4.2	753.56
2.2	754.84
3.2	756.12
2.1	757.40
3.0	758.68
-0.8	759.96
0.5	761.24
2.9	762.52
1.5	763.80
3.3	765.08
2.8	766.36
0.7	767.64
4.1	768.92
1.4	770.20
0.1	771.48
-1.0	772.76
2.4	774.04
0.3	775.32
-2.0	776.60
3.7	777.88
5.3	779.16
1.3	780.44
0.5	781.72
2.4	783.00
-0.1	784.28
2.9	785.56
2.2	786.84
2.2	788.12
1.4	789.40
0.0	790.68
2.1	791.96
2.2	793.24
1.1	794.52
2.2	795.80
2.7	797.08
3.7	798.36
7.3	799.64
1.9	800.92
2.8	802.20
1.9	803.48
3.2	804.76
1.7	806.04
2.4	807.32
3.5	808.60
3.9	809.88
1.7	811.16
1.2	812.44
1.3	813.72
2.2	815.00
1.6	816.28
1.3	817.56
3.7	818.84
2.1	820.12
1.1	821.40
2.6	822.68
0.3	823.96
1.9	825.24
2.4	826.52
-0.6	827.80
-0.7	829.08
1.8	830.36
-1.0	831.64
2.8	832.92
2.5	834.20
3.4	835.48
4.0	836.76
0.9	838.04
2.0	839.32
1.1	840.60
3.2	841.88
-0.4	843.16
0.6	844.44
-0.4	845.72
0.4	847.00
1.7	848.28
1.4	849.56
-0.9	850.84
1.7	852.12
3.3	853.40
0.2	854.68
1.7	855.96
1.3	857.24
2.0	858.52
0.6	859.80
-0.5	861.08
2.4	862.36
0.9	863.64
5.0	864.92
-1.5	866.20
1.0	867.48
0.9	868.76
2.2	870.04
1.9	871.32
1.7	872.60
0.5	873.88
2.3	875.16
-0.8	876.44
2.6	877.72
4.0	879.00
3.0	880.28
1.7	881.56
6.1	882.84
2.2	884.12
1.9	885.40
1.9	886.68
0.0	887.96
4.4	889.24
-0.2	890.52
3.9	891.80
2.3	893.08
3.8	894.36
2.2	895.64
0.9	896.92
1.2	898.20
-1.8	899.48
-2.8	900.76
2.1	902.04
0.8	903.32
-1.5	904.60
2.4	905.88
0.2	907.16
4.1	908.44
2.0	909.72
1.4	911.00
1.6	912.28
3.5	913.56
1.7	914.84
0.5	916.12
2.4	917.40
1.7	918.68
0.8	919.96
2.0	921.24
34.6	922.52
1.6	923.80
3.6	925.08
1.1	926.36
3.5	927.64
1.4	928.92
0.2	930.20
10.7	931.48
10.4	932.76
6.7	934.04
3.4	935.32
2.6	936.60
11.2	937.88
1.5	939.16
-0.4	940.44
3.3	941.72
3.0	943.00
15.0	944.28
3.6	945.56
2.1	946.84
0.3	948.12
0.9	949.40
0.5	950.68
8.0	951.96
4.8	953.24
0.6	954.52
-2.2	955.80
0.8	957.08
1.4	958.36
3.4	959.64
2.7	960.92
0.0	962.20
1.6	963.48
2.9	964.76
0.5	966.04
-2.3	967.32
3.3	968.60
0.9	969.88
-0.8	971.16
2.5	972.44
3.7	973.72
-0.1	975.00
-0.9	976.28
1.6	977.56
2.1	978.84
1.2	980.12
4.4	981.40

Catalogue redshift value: 0.41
